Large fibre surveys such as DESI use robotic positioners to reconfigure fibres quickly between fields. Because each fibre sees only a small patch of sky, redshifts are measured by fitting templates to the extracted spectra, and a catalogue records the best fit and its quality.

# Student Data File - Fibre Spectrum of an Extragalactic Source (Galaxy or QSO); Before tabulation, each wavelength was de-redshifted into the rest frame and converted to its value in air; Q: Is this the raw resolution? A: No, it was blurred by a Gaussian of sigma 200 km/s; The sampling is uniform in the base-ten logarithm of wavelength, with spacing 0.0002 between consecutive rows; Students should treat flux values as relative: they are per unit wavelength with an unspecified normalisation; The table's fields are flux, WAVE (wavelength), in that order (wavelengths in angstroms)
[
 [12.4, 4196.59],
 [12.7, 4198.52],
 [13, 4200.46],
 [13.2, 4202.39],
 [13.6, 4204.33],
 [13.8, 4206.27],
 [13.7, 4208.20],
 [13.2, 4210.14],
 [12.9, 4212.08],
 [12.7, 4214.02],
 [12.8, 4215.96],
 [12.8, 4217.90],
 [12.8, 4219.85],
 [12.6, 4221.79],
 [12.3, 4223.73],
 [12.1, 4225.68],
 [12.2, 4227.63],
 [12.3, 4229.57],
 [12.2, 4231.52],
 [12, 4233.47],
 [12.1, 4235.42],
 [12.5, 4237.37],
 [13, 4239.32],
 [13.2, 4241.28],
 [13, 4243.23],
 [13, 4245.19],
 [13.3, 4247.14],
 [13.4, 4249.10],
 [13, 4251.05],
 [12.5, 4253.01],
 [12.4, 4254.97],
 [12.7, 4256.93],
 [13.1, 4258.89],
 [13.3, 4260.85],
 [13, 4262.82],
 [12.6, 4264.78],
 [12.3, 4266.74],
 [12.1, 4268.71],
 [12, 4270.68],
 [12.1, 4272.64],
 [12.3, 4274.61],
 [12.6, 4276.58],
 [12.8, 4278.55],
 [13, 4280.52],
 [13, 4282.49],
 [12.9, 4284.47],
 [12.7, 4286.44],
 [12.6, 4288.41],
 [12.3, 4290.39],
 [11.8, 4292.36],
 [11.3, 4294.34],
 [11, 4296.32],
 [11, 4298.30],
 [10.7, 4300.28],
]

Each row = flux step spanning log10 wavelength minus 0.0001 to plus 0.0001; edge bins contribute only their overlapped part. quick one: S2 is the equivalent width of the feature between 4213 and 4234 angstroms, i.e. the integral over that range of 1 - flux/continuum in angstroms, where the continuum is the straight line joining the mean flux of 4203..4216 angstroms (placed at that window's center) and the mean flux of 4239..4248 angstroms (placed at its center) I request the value 1.2 angstroms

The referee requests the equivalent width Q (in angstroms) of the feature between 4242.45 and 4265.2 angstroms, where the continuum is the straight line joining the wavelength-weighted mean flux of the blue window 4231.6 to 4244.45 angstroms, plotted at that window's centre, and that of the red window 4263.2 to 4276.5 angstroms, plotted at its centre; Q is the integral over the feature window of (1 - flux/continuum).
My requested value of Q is -0.9 angstroms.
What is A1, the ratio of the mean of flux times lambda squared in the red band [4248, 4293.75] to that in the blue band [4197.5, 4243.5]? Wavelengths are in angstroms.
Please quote 1.01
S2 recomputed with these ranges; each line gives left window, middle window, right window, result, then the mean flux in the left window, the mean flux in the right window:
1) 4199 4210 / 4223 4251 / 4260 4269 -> 0.8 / 13.4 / 12.7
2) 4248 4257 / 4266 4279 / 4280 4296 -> 0.3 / 12.8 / 12.4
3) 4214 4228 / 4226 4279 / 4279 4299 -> -1.0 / 12.5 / 12.2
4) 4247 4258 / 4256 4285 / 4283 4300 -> -0.5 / 12.9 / 11.9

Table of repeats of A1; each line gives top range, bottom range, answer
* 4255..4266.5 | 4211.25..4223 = 1.03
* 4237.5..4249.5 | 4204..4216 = 1.00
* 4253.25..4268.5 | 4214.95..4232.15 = 1.04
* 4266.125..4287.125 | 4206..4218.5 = 0.99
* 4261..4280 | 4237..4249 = 0.97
